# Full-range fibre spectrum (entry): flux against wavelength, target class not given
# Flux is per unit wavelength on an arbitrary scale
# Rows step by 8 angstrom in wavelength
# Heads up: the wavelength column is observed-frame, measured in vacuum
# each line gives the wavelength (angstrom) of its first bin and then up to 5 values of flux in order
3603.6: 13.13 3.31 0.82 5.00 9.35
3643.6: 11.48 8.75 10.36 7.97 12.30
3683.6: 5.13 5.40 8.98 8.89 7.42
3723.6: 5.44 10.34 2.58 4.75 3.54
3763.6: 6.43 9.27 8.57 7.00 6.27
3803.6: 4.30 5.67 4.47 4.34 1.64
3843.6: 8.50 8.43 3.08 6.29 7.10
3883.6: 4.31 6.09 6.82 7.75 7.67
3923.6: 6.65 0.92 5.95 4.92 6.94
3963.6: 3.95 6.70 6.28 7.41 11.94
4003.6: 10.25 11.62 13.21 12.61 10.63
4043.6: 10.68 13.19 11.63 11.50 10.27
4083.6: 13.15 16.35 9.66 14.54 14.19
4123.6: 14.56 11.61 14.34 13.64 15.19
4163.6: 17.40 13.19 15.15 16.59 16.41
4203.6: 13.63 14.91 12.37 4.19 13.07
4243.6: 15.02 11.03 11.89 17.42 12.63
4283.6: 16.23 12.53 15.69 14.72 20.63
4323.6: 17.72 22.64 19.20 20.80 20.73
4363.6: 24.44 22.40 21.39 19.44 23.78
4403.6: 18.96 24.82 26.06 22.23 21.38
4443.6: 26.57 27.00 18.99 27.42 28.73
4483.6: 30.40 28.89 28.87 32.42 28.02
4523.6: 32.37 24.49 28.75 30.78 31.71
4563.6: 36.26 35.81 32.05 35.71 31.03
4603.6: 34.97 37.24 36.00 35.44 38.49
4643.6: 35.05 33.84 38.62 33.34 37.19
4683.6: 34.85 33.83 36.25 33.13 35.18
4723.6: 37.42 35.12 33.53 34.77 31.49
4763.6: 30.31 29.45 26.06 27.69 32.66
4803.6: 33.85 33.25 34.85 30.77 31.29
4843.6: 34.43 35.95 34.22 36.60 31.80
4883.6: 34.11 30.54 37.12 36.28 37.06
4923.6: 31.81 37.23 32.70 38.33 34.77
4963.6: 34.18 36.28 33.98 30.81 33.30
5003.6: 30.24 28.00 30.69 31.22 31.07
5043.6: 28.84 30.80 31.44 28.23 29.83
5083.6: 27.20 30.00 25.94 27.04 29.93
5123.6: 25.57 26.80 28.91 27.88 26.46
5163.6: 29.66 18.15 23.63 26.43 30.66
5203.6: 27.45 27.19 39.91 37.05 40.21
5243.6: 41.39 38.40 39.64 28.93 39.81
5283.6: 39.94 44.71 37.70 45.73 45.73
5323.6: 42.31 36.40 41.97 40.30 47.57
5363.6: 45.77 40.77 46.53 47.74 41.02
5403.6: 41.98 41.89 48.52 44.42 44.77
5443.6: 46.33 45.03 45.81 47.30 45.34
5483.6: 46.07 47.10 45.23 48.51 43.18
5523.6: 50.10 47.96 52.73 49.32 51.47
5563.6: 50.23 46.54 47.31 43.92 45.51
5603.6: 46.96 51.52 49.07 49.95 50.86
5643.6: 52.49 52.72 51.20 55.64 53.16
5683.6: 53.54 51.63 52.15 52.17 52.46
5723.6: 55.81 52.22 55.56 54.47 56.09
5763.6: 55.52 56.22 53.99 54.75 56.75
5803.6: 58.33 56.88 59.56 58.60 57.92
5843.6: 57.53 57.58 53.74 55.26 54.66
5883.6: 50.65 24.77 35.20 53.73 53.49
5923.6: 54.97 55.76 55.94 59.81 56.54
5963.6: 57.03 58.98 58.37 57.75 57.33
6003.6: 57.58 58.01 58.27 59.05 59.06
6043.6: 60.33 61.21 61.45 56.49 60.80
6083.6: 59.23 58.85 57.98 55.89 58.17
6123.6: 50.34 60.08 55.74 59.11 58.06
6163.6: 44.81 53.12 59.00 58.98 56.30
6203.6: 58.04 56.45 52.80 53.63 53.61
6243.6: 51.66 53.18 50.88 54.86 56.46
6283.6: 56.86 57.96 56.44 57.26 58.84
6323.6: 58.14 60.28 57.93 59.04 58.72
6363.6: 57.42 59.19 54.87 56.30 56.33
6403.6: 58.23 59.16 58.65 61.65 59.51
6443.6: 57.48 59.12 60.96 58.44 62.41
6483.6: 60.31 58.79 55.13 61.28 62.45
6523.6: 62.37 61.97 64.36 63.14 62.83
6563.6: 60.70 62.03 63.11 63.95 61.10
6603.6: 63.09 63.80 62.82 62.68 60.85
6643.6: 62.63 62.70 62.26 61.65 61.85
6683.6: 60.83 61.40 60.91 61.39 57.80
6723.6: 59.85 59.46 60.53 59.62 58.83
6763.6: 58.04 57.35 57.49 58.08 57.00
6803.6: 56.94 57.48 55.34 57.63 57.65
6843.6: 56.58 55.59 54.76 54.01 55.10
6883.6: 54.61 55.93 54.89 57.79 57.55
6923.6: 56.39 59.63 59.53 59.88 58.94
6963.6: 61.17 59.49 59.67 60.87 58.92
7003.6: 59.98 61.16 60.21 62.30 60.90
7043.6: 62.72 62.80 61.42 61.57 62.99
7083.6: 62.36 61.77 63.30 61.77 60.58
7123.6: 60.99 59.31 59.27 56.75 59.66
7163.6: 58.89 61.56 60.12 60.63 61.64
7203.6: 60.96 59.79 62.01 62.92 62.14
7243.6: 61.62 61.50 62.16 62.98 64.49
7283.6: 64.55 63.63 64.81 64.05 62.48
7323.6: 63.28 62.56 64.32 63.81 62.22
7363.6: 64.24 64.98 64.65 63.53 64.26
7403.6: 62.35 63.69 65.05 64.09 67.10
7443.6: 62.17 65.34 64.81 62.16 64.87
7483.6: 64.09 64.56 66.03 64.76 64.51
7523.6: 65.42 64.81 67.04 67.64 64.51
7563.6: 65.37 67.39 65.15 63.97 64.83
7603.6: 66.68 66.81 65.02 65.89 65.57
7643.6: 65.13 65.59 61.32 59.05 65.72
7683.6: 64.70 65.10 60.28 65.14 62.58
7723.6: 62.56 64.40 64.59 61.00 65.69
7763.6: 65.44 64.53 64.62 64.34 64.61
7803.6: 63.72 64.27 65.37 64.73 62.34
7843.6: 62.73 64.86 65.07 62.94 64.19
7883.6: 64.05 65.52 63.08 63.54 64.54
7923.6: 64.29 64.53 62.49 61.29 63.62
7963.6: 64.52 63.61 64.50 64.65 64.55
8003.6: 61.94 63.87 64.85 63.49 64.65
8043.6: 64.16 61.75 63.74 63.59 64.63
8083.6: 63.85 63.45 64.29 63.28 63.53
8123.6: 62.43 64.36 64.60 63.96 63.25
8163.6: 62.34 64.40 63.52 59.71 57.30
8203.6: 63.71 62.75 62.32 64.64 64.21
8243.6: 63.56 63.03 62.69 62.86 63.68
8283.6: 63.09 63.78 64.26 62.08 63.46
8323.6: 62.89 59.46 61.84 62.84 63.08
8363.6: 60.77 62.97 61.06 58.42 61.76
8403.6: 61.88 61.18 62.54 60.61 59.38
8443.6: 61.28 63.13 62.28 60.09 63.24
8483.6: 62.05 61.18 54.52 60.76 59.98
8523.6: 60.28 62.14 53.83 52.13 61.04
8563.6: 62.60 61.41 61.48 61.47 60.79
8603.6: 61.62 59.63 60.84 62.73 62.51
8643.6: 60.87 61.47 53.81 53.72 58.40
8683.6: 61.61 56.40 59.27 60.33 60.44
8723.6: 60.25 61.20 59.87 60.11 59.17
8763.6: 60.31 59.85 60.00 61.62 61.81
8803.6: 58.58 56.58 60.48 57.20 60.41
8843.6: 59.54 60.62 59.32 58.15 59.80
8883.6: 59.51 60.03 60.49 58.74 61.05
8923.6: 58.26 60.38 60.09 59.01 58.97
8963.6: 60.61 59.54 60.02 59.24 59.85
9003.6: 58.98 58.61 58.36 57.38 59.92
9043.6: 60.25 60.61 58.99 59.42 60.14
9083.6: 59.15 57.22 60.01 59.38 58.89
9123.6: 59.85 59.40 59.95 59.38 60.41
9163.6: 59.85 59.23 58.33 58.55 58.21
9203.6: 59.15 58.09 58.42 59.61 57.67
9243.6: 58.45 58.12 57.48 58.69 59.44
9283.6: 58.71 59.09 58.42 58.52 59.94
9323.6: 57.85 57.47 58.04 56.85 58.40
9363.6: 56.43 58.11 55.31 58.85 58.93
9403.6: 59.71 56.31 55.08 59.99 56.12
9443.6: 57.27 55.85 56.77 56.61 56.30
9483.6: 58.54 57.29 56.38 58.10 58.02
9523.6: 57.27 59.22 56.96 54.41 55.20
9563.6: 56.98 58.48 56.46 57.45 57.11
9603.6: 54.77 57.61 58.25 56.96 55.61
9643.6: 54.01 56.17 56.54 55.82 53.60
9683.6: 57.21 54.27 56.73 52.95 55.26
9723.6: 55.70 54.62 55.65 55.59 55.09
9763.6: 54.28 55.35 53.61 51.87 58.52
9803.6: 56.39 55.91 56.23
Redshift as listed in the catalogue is 0.00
